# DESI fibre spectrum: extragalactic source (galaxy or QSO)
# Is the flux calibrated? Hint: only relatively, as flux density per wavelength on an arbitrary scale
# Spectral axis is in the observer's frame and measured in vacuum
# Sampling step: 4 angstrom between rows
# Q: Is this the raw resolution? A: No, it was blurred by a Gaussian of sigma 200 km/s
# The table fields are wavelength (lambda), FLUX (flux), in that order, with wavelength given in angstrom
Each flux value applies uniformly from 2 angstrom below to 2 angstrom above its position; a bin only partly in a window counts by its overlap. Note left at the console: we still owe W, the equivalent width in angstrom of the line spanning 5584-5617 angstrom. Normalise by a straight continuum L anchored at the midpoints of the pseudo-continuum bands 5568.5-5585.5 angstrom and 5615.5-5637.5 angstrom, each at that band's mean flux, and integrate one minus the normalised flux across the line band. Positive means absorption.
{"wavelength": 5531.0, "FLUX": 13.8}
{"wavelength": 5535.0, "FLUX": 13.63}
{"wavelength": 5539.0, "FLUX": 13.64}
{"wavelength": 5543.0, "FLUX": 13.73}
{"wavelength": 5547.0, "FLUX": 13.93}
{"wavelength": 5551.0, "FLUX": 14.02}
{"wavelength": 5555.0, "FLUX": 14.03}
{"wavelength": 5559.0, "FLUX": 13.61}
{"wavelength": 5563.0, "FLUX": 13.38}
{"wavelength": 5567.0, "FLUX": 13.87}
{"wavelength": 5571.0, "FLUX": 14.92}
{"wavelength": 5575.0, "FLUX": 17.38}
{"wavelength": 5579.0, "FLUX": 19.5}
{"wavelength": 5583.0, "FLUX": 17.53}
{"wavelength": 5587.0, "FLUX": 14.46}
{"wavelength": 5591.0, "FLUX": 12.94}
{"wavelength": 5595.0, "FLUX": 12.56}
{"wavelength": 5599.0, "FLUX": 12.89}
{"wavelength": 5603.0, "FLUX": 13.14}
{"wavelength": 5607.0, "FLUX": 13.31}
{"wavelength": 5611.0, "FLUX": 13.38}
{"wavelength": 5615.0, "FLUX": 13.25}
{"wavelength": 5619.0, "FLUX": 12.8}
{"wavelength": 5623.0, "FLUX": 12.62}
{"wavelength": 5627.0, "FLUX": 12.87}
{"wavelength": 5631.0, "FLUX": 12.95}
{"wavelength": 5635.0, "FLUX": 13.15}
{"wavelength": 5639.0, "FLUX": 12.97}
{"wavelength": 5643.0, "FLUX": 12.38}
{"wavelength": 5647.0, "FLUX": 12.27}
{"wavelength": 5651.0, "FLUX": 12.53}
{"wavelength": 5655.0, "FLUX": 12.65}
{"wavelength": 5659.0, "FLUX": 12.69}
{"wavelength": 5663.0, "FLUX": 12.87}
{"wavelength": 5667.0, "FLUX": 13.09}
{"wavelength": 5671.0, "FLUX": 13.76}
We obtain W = 3.8 angstrom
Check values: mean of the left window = 17.1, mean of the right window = 12.9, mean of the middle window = 13.4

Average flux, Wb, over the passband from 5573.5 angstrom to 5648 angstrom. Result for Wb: 13.8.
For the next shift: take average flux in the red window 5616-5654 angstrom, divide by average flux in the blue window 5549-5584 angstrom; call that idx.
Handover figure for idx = 0.8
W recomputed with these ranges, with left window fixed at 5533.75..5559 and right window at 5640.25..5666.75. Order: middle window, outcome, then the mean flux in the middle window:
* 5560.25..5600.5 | -4.5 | 14.9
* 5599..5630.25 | 0.0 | 13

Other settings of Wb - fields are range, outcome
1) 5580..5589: 16.4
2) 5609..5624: 13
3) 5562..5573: 14.1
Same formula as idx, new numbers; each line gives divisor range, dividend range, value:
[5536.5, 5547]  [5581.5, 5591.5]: 1.10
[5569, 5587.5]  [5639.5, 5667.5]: 0.75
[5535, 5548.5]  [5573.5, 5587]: 1.28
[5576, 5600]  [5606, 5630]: 0.86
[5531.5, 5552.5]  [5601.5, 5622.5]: 0.95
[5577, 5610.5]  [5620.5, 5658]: 0.88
